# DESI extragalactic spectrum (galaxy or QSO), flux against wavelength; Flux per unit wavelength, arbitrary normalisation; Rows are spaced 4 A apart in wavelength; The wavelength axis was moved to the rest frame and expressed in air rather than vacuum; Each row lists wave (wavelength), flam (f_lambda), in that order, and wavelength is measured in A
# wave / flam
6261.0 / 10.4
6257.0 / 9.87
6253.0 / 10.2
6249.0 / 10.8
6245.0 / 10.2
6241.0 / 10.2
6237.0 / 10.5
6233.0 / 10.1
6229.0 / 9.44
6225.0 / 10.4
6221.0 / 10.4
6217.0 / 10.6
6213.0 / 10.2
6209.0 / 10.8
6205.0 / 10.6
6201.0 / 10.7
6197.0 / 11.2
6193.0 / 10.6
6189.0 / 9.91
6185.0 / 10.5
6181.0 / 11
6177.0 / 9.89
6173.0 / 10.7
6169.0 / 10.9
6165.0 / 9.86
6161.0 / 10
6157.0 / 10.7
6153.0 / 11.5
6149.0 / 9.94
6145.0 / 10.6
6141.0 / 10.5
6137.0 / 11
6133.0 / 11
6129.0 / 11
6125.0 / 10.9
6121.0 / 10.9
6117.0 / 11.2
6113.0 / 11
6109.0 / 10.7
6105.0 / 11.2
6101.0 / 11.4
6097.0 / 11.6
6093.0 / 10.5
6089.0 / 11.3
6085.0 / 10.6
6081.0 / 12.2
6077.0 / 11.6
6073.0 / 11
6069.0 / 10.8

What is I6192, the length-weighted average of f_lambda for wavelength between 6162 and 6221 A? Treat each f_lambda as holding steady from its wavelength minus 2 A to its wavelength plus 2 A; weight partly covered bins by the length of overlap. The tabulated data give 10.5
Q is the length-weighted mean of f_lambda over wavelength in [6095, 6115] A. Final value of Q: 11.2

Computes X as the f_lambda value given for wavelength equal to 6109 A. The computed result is 10.7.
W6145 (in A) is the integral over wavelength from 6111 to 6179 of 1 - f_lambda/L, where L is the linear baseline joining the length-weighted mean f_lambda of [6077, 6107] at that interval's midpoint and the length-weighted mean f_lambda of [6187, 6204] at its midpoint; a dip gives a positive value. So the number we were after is 1.6 A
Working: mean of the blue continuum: 11.3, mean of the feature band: 10.7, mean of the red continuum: 10.6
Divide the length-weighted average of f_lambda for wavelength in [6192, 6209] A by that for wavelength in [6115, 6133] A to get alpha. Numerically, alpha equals 0.98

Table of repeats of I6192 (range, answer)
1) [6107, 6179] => 10.7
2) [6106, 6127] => 11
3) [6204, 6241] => 10.3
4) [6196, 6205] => 10.8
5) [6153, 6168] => 10.4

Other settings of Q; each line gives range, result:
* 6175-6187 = 10.5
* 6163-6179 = 10.3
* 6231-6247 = 10.2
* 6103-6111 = 10.9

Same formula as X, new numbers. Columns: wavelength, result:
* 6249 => 10.8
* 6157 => 10.7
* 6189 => 9.91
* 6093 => 10.5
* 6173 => 10.7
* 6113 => 11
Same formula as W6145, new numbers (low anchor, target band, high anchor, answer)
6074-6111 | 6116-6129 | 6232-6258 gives 0.1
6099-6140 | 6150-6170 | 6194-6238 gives 0.4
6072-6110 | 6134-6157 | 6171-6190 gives 0.0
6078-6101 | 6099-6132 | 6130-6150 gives -0.2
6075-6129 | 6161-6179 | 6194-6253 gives 0.8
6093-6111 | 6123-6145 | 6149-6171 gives -0.1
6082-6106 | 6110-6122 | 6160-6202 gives 0.0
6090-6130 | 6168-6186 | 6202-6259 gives 0.1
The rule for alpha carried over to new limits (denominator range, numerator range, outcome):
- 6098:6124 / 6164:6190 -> 0.94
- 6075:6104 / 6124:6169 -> 0.94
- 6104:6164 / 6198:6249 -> 0.96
